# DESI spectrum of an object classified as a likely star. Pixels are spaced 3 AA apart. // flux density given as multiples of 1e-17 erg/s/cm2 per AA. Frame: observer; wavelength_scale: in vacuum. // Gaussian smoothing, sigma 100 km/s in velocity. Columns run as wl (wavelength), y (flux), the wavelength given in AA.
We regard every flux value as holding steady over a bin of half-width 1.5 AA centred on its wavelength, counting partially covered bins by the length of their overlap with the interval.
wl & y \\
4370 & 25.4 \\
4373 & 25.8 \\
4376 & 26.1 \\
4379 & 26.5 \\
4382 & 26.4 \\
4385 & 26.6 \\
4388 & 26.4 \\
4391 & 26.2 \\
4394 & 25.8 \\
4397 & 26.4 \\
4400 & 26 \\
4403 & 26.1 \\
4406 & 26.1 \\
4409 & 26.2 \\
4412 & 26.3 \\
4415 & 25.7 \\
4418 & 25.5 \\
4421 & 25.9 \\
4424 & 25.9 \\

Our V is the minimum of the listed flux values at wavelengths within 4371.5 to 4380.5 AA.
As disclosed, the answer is 25.8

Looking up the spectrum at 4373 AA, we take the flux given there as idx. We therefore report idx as 25.8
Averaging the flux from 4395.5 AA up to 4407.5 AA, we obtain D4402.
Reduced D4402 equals 26.2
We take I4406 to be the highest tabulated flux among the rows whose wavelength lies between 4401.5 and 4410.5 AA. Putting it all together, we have 26.2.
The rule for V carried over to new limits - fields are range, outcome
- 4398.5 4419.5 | 25.5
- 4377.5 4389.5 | 26.4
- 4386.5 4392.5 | 26.2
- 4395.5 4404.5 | 26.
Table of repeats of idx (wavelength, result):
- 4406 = 26.1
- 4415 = 25.7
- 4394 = 25.8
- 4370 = 25.4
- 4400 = 26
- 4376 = 26.1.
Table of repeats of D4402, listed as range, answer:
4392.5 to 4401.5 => 26.1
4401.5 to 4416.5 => 26.1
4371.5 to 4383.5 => 26.2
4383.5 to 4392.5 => 26.4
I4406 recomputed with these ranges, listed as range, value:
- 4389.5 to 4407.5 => 26.4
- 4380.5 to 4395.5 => 26.6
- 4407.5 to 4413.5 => 26.3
